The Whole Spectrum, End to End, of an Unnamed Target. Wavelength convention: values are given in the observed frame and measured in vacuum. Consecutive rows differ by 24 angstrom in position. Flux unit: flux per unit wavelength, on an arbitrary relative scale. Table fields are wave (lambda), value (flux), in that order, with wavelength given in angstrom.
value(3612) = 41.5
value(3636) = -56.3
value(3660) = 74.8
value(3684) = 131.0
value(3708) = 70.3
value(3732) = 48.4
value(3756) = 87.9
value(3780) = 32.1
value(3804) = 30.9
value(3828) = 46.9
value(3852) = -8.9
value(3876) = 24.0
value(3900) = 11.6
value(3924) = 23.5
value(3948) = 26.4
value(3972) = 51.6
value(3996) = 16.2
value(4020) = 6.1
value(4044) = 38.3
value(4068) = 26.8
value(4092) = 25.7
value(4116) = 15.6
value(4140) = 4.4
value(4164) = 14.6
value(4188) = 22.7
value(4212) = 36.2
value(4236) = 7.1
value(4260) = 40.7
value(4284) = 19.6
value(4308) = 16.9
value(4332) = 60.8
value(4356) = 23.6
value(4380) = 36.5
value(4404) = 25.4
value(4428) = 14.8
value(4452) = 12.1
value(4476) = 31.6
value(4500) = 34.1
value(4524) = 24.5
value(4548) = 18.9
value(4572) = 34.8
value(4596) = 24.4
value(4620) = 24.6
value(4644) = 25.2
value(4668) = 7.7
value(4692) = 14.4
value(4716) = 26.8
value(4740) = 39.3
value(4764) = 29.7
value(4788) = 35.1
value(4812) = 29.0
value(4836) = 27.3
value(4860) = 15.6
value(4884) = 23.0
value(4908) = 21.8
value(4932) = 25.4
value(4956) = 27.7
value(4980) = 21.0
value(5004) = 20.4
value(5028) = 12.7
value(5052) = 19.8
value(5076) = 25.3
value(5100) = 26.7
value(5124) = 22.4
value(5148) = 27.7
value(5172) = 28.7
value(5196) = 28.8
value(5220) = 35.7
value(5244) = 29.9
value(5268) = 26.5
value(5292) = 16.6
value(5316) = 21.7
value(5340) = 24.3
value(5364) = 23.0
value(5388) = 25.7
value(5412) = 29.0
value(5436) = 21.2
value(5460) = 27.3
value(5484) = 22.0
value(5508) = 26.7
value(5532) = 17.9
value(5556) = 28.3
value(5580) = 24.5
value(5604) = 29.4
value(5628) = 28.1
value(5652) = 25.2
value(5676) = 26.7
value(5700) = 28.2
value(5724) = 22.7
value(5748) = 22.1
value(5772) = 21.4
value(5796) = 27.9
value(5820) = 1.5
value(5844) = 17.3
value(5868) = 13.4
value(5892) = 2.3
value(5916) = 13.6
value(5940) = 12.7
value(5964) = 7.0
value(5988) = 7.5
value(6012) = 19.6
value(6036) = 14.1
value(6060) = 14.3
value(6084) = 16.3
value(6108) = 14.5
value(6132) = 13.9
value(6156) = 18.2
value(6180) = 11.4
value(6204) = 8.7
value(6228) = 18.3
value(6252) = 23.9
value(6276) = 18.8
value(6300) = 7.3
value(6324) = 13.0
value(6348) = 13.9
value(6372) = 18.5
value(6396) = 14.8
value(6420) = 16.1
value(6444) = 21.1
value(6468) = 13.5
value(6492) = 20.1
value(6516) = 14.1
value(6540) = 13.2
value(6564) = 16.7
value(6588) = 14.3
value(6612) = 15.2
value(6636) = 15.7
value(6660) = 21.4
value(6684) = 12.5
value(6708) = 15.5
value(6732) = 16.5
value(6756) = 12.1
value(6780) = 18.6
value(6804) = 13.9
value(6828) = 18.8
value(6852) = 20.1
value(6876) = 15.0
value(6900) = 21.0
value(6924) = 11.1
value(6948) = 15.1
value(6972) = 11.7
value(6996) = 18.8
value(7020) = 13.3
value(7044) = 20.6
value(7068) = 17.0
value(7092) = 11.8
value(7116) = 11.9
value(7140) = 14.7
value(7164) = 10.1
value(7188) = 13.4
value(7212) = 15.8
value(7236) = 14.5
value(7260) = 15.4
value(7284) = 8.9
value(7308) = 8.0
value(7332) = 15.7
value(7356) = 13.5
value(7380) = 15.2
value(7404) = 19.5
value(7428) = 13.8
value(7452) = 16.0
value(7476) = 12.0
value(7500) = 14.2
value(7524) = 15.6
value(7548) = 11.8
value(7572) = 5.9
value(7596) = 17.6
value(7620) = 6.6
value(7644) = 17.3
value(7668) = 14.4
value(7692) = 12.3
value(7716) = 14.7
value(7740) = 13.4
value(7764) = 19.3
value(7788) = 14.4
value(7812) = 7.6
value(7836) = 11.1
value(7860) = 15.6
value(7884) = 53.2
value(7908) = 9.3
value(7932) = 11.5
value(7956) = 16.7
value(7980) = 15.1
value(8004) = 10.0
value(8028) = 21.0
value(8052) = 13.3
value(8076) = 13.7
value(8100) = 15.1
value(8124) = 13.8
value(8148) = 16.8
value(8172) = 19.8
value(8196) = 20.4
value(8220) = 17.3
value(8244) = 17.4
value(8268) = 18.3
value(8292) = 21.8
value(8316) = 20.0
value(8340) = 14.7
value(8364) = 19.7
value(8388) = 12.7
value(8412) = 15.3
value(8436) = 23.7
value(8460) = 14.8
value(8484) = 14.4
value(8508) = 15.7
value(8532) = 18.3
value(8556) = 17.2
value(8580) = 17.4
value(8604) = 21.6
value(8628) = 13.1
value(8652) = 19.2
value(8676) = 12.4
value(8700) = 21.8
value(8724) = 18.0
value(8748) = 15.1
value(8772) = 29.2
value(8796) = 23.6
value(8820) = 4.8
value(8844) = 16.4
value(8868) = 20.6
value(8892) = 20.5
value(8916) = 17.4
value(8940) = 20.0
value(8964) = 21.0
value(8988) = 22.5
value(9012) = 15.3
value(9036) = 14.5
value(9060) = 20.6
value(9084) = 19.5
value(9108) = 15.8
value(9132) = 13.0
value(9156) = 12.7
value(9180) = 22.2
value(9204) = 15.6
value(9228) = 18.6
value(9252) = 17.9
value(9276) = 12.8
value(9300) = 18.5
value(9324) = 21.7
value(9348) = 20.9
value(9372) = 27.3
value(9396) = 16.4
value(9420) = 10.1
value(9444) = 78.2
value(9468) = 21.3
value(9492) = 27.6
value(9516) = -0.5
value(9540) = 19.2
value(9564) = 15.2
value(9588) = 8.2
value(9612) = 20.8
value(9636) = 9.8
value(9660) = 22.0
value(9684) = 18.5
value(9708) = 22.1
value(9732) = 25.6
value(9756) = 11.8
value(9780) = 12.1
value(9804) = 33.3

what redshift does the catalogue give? 1.112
